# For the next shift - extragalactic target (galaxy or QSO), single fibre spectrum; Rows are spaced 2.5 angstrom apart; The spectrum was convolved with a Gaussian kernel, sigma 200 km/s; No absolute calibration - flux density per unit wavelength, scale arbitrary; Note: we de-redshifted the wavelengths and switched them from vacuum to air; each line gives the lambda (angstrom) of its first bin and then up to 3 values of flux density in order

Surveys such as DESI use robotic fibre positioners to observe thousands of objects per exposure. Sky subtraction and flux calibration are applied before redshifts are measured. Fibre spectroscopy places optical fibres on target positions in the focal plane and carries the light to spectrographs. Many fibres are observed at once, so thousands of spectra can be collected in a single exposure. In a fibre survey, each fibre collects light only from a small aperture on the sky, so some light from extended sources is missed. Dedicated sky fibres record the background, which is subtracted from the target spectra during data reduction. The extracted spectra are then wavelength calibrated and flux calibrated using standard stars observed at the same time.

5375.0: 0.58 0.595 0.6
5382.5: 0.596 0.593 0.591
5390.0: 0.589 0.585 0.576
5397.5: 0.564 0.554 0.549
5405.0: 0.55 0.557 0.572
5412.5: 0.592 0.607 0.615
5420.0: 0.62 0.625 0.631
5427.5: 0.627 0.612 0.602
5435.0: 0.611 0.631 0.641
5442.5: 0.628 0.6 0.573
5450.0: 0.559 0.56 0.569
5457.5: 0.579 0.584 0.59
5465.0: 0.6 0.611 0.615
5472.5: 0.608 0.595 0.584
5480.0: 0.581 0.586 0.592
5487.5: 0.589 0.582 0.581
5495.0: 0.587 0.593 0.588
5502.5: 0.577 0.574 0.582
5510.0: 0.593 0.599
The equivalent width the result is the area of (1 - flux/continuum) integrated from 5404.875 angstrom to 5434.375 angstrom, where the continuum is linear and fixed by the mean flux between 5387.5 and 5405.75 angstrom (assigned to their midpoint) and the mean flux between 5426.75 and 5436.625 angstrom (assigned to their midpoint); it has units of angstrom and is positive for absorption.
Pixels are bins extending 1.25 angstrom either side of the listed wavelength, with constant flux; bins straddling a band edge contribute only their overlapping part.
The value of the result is -0.3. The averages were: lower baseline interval 0.569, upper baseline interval 0.613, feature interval 0.603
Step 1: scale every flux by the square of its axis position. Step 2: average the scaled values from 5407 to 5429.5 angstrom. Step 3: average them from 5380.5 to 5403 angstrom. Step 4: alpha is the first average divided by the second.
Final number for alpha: 1.06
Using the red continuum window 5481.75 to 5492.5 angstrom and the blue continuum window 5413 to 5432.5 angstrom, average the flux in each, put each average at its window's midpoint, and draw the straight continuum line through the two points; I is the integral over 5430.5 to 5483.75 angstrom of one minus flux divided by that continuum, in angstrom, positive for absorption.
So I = 0.45 angstrom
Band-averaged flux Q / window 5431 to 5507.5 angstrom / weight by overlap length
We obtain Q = 0.592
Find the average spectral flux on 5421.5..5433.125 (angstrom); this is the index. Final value 0.62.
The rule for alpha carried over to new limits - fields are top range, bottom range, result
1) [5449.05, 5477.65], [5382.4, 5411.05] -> 1.05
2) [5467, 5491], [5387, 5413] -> 1.07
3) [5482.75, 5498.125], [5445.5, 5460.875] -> 1.04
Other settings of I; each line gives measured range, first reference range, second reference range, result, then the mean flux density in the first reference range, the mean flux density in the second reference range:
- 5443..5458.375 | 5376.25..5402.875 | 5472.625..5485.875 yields 0.3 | 0.582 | 0.589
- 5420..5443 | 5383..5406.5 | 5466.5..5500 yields -1.7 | 0.573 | 0.592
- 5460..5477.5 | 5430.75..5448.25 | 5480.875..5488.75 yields -0.1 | 0.613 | 0.589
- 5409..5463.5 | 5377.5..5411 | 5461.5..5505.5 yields -1.7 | 0.576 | 0.591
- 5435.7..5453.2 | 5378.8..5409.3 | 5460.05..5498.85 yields -0.4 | 0.575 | 0.593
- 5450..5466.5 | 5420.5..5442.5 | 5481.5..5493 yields 0.7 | 0.623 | 0.586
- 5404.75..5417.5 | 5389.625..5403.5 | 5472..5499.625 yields -0.2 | 0.569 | 0.588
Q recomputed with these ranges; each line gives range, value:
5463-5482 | 0.598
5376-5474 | 0.594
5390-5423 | 0.581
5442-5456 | 0.579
